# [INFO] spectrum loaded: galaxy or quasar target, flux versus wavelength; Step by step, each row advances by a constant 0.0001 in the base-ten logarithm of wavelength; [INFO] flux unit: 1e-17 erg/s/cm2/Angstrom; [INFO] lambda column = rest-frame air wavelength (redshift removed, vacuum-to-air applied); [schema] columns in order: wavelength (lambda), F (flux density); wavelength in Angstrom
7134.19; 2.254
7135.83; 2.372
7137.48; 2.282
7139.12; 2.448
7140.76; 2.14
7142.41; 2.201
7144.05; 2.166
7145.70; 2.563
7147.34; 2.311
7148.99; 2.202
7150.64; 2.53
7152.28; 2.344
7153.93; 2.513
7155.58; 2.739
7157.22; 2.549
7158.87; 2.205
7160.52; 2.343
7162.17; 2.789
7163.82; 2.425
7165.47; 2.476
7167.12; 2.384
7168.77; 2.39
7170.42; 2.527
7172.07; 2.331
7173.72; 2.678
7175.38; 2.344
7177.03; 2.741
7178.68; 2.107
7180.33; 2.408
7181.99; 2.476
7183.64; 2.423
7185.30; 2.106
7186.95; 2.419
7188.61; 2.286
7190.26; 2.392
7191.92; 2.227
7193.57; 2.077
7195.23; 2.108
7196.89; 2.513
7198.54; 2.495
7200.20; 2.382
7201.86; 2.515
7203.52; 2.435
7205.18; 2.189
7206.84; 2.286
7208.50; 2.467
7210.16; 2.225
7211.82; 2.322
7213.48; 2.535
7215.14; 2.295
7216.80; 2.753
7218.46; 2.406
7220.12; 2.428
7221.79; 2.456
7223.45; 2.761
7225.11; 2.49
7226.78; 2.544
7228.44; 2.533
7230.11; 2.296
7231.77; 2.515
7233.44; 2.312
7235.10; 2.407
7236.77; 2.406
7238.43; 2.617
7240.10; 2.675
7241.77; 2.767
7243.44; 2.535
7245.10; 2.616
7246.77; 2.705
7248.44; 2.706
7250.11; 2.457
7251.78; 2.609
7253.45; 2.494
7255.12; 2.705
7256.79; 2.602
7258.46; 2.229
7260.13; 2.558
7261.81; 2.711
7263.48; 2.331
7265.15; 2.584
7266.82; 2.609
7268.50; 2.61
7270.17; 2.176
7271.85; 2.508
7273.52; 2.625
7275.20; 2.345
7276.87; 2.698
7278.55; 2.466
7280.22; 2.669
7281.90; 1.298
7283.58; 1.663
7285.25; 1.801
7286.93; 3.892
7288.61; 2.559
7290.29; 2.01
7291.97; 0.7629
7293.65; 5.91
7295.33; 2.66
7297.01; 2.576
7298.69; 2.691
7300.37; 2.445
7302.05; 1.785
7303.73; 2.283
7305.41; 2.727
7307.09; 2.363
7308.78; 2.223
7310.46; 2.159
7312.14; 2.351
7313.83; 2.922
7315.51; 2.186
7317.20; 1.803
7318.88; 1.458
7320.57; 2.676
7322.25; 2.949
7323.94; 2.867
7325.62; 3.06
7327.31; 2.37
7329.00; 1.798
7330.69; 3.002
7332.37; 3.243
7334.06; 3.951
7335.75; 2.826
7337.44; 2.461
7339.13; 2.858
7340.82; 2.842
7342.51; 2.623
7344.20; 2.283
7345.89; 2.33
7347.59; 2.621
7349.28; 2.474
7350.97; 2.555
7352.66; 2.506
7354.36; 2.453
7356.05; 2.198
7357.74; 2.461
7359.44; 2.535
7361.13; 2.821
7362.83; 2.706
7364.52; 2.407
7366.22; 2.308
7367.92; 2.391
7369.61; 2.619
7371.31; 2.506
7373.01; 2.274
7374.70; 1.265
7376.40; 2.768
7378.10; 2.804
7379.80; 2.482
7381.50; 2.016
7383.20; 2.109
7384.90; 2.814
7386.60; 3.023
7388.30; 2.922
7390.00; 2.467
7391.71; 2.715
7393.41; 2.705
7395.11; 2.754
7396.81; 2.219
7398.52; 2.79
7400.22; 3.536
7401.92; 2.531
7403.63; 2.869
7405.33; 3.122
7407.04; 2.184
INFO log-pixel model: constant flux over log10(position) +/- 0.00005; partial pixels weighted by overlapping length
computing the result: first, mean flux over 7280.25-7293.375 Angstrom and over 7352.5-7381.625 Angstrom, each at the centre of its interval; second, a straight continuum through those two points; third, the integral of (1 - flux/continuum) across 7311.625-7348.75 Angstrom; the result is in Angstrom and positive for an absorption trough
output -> -4.6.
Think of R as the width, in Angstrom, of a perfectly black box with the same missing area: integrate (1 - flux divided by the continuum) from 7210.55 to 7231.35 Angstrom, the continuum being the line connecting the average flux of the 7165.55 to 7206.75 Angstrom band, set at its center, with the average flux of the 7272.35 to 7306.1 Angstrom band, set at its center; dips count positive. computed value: -0.6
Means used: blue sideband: 2.37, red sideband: 2.49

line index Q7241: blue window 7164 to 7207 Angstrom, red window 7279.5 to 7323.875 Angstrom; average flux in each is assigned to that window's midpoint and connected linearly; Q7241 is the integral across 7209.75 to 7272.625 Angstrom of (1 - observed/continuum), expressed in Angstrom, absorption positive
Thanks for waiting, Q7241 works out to -3.1 Angstrom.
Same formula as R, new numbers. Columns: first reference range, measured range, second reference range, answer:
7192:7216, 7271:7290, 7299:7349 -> 0.51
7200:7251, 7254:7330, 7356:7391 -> 0.68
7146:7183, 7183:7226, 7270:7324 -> 1.05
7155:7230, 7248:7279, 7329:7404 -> -0.39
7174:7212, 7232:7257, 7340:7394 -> -1.86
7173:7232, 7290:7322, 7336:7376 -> 0.11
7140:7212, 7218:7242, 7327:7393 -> -0.68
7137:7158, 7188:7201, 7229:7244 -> 0.73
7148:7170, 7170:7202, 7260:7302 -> 1.21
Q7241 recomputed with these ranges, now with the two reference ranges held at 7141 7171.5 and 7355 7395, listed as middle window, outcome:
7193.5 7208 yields 0.5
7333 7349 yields -1.7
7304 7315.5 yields 0.2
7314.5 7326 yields 0.3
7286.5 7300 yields -2.0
